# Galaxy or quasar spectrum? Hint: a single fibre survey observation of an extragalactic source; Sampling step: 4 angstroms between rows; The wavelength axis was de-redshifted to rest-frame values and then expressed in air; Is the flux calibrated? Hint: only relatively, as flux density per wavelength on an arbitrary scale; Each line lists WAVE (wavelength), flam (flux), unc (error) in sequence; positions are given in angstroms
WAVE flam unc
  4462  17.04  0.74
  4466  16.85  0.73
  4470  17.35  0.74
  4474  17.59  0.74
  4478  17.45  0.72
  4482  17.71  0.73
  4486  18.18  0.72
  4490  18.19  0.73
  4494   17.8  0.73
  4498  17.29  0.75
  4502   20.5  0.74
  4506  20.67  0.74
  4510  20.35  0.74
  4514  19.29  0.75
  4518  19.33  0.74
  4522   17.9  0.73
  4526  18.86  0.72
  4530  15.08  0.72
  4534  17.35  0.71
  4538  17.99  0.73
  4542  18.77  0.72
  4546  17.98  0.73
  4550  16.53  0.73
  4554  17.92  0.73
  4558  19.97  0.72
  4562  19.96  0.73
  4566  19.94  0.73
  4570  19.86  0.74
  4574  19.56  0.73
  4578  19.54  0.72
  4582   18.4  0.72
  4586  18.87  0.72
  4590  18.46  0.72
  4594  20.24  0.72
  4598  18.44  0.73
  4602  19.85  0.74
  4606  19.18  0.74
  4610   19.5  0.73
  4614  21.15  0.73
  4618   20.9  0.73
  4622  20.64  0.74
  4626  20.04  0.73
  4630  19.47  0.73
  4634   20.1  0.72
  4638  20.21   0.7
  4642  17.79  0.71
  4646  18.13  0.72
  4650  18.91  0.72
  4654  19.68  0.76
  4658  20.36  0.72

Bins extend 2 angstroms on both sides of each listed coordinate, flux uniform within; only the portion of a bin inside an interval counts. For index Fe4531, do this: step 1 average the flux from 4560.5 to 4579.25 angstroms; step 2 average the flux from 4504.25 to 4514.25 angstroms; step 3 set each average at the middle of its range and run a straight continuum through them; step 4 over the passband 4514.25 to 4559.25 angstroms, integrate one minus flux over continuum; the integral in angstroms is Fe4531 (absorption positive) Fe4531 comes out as 4.6 angstroms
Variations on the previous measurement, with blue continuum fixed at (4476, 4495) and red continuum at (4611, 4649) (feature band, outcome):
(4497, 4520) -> -1.9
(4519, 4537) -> 1.0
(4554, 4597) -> -0.7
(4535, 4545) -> 0.2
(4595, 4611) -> 0.1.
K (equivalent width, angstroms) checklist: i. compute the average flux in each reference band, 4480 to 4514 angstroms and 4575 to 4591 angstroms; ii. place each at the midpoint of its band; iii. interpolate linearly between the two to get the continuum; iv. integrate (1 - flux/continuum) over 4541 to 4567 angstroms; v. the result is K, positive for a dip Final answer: 0.3 angstroms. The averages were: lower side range 18.9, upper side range 18.9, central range 18.7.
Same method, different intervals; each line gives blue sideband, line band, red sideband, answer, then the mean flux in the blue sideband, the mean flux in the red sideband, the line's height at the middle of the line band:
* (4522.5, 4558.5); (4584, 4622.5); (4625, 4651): -2.04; 17.7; 19.2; 18.7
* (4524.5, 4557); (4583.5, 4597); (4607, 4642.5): -0.04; 17.6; 20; 19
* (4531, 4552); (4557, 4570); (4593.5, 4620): -1.11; 17.6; 19.9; 18.4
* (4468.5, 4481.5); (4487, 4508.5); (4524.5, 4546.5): -1.65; 17.5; 17.6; 17.5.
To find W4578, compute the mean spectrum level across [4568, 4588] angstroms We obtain 19.2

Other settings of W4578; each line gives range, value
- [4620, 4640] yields 20.1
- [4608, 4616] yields 20.3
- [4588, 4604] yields 19.2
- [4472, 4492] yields 17.8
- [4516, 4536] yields 17.7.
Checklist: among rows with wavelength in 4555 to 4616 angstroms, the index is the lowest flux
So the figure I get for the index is 18.4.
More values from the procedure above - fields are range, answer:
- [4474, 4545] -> 15.08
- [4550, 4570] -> 16.53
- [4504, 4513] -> 20.35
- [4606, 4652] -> 17.79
